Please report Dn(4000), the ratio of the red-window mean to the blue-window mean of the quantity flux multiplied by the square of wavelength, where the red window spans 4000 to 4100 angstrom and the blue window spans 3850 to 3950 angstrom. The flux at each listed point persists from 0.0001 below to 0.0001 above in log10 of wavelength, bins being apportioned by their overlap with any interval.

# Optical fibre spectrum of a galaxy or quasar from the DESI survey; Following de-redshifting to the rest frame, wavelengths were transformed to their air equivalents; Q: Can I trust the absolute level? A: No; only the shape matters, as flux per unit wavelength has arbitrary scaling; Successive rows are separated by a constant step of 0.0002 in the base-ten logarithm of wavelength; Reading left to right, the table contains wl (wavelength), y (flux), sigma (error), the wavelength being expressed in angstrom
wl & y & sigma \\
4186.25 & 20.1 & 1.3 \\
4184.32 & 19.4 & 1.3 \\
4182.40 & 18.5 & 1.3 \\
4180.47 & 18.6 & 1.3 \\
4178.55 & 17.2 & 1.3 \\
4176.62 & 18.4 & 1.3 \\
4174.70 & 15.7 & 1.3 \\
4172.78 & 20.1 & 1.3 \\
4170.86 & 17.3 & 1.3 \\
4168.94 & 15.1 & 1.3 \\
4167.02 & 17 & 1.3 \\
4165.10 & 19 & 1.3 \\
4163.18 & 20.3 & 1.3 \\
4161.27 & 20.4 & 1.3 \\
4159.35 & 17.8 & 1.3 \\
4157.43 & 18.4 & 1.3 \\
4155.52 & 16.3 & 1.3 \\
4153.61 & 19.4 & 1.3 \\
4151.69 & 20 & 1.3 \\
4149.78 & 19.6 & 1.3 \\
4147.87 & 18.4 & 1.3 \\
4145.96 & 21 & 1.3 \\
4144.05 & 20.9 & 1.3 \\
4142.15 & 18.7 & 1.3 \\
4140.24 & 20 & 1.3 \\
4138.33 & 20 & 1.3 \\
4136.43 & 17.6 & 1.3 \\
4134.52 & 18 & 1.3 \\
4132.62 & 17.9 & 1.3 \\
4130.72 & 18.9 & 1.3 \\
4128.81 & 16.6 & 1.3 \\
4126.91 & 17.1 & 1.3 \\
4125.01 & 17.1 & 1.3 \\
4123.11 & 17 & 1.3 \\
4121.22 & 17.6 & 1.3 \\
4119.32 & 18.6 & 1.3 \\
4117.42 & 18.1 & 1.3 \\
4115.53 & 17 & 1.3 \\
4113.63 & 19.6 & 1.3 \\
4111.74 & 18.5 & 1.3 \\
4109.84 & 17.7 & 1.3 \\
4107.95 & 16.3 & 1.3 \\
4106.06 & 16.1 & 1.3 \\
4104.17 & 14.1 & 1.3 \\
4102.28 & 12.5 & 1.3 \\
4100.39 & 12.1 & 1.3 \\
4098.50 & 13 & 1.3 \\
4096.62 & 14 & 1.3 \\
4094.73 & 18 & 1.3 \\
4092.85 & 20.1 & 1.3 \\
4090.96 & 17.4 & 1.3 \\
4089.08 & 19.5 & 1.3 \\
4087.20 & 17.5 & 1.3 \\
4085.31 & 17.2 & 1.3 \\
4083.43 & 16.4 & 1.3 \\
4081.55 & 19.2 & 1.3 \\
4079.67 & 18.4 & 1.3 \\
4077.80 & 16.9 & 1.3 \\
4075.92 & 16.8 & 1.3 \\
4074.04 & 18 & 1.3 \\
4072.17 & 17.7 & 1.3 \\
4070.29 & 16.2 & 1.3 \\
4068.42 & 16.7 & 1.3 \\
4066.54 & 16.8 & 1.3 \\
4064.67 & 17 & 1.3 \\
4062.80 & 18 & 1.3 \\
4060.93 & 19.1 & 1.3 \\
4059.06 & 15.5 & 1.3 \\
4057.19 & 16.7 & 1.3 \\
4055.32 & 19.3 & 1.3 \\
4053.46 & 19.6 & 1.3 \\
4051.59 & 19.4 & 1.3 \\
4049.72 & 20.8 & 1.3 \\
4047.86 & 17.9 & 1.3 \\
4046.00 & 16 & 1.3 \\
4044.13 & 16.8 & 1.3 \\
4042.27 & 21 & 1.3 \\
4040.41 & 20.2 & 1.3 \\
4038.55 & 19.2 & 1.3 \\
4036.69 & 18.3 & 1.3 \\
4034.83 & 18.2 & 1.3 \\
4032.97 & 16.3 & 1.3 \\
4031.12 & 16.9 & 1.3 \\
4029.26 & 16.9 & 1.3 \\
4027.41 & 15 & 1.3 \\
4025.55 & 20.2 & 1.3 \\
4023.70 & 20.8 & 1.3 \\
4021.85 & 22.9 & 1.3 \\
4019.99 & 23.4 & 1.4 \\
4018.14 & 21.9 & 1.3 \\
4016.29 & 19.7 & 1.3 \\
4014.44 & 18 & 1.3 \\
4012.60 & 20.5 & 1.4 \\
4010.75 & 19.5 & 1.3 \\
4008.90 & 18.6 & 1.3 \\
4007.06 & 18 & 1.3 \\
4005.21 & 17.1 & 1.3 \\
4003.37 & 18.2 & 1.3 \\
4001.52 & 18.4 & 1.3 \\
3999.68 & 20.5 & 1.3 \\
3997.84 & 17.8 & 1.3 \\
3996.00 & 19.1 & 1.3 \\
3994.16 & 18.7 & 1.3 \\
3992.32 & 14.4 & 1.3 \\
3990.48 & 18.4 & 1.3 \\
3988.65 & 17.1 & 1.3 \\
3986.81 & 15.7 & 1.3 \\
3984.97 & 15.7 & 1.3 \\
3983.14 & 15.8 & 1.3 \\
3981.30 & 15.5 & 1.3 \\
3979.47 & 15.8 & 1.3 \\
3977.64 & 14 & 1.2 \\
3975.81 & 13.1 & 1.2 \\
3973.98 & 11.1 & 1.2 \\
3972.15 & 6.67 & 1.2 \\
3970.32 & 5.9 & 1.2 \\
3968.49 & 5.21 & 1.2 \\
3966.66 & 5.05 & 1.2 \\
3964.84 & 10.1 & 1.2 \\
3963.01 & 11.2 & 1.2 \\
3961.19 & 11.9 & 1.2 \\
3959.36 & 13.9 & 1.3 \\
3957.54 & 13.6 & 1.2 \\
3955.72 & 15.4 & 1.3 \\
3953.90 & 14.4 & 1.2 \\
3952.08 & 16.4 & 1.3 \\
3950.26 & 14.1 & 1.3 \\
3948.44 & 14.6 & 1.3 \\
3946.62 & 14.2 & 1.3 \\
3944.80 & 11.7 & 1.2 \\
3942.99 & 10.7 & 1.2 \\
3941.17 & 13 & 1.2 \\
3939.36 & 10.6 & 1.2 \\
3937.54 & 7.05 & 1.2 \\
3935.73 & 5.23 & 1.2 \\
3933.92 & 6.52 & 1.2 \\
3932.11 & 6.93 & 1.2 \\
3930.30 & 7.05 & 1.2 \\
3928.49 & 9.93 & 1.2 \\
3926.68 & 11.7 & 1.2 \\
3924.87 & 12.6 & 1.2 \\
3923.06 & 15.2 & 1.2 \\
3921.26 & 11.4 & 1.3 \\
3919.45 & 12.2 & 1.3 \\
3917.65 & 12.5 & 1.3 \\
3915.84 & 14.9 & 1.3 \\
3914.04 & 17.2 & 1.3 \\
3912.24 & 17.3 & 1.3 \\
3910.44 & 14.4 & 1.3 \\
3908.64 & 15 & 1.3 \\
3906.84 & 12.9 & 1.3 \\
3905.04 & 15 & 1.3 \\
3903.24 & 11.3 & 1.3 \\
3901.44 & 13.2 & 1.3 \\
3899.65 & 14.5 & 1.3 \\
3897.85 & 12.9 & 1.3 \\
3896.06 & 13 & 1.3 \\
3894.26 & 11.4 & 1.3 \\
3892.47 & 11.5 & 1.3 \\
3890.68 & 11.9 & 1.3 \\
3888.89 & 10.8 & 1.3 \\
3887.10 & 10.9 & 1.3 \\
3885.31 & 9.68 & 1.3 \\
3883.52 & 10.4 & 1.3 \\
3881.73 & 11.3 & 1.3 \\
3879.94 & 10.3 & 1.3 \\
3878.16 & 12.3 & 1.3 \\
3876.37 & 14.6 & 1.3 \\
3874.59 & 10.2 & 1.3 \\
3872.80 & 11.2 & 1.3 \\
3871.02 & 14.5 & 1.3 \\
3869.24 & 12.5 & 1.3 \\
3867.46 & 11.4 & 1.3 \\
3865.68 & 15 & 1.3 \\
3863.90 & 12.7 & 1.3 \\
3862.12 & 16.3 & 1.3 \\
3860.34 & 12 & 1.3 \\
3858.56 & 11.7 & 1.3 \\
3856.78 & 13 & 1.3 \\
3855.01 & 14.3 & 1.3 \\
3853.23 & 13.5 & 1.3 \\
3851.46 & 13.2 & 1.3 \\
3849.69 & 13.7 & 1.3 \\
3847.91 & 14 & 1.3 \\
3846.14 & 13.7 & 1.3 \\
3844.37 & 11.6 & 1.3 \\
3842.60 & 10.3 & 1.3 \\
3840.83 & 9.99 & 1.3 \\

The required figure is 1.60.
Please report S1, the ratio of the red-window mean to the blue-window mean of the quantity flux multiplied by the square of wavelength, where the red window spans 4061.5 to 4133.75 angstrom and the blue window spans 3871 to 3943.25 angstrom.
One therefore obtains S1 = 1.6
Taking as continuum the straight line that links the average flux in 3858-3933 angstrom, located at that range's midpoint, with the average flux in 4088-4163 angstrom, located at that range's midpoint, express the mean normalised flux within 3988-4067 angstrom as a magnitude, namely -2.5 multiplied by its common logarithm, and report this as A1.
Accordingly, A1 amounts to -0.20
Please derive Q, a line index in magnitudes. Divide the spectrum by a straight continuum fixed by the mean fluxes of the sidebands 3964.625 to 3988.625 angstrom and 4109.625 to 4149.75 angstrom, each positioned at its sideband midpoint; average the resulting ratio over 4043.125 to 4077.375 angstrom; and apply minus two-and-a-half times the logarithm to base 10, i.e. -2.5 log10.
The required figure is -0.15 mag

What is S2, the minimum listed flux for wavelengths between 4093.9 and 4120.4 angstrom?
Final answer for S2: 12.1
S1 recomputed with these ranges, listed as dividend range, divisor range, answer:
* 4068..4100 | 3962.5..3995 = 1.41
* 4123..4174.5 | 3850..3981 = 1.72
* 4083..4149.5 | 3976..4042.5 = 1.01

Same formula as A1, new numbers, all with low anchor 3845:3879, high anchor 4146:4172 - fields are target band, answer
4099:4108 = 0.25 mag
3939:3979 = 0.26 mag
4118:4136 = 0.02 mag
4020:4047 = -0.15 mag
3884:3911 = 0.11 mag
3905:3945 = 0.21 mag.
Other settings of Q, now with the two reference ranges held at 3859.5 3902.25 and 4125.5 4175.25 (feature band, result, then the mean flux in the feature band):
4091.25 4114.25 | 0.09 mag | 16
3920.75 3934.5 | 0.29 mag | 10.2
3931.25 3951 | 0.30 mag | 10.4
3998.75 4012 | -0.23 mag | 18.7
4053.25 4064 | -0.10 mag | 17.9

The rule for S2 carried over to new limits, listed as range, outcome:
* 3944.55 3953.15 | 11.7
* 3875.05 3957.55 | 5.23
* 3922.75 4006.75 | 5.05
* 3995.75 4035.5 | 15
